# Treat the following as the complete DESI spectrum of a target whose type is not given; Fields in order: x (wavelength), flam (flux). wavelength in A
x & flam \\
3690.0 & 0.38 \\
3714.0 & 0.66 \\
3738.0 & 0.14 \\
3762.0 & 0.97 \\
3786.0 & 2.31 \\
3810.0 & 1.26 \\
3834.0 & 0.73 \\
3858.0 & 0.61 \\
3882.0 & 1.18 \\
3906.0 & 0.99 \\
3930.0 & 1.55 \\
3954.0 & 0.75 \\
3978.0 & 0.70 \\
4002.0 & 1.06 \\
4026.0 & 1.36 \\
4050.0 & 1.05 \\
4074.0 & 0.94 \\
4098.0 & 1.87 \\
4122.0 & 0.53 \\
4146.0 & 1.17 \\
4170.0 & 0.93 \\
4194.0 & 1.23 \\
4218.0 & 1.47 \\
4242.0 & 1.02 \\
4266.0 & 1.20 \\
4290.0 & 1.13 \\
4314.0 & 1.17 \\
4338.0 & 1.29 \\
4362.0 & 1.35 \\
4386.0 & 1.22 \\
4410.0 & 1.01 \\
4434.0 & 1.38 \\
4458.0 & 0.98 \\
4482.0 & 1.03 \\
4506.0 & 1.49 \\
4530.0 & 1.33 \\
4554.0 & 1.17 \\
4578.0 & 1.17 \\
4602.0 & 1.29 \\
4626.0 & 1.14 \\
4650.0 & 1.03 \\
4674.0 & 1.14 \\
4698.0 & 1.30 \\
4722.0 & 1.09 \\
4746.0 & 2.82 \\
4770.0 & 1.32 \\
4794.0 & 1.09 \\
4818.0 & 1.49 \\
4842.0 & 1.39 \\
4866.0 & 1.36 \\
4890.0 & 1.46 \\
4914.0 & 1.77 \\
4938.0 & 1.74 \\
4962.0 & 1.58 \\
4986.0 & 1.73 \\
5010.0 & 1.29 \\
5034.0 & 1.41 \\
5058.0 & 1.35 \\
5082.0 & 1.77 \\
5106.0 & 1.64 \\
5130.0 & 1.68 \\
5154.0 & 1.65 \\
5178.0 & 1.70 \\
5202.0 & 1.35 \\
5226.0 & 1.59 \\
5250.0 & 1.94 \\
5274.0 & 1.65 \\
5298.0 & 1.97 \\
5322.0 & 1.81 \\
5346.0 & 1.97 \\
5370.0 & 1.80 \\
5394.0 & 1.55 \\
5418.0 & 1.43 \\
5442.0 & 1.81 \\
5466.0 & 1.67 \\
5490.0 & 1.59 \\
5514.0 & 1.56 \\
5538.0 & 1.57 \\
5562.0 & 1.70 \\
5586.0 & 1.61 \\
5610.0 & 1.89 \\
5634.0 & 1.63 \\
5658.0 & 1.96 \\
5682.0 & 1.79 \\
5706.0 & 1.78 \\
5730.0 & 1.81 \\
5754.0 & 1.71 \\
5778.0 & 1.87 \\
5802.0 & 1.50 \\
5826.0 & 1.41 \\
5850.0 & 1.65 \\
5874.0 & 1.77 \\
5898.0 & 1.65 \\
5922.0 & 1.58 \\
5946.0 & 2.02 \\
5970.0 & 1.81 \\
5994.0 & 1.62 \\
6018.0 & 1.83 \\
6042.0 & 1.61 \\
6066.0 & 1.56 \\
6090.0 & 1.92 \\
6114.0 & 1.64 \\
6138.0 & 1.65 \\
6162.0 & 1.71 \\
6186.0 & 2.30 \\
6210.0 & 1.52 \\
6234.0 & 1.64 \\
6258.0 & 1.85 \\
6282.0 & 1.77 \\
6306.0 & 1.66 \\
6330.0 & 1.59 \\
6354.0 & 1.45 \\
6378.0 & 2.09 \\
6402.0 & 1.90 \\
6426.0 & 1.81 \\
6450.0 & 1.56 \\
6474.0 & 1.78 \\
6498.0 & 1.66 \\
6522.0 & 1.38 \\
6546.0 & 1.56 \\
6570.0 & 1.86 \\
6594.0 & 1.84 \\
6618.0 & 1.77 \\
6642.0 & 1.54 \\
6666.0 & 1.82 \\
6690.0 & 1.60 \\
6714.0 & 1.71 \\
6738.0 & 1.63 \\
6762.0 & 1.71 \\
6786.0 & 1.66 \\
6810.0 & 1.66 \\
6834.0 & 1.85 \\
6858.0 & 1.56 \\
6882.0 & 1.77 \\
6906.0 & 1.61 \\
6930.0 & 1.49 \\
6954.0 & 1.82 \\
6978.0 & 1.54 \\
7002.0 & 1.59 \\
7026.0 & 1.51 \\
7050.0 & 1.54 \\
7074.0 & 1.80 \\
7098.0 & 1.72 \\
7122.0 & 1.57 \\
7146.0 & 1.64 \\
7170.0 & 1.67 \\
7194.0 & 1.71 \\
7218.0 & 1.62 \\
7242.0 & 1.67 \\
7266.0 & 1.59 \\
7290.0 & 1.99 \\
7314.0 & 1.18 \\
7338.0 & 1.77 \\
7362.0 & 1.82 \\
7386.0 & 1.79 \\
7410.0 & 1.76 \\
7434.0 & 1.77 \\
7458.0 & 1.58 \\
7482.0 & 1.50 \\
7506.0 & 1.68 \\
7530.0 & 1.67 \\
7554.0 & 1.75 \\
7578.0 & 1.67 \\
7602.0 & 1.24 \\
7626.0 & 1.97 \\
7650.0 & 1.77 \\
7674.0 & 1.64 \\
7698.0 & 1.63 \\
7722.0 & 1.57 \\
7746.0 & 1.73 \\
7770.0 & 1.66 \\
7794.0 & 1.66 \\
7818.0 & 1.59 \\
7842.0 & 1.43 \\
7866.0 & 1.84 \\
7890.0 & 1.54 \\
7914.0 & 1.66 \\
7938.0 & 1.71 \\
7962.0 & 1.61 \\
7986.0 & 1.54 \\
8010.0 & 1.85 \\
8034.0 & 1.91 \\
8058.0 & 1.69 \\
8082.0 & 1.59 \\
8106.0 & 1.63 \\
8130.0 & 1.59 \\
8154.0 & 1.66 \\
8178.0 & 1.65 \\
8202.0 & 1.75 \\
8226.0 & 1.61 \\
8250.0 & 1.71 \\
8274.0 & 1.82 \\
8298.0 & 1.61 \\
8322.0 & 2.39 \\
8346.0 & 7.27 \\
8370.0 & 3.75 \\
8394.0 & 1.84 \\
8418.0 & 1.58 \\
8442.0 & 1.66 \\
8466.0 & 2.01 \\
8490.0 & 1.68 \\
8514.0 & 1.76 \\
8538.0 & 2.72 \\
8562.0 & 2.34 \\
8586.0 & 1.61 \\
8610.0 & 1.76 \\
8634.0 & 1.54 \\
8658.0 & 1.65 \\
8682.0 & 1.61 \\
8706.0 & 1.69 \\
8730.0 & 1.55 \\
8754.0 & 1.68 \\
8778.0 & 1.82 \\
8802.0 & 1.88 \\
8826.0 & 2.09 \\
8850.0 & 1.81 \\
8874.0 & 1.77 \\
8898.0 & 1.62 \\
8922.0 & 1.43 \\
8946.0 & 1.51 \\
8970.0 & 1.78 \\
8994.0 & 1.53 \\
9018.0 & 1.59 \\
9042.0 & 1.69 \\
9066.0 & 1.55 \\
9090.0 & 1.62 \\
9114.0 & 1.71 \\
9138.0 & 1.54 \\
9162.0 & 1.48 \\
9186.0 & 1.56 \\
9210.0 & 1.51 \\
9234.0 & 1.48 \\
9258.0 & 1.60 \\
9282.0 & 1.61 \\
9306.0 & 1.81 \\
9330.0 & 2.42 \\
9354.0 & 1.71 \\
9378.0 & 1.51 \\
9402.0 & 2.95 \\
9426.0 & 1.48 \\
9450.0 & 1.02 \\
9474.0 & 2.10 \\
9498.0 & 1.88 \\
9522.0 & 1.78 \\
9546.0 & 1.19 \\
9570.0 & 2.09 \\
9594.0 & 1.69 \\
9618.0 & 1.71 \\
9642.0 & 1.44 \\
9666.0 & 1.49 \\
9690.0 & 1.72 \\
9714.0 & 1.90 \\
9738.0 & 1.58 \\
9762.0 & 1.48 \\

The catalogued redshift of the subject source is 0.27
